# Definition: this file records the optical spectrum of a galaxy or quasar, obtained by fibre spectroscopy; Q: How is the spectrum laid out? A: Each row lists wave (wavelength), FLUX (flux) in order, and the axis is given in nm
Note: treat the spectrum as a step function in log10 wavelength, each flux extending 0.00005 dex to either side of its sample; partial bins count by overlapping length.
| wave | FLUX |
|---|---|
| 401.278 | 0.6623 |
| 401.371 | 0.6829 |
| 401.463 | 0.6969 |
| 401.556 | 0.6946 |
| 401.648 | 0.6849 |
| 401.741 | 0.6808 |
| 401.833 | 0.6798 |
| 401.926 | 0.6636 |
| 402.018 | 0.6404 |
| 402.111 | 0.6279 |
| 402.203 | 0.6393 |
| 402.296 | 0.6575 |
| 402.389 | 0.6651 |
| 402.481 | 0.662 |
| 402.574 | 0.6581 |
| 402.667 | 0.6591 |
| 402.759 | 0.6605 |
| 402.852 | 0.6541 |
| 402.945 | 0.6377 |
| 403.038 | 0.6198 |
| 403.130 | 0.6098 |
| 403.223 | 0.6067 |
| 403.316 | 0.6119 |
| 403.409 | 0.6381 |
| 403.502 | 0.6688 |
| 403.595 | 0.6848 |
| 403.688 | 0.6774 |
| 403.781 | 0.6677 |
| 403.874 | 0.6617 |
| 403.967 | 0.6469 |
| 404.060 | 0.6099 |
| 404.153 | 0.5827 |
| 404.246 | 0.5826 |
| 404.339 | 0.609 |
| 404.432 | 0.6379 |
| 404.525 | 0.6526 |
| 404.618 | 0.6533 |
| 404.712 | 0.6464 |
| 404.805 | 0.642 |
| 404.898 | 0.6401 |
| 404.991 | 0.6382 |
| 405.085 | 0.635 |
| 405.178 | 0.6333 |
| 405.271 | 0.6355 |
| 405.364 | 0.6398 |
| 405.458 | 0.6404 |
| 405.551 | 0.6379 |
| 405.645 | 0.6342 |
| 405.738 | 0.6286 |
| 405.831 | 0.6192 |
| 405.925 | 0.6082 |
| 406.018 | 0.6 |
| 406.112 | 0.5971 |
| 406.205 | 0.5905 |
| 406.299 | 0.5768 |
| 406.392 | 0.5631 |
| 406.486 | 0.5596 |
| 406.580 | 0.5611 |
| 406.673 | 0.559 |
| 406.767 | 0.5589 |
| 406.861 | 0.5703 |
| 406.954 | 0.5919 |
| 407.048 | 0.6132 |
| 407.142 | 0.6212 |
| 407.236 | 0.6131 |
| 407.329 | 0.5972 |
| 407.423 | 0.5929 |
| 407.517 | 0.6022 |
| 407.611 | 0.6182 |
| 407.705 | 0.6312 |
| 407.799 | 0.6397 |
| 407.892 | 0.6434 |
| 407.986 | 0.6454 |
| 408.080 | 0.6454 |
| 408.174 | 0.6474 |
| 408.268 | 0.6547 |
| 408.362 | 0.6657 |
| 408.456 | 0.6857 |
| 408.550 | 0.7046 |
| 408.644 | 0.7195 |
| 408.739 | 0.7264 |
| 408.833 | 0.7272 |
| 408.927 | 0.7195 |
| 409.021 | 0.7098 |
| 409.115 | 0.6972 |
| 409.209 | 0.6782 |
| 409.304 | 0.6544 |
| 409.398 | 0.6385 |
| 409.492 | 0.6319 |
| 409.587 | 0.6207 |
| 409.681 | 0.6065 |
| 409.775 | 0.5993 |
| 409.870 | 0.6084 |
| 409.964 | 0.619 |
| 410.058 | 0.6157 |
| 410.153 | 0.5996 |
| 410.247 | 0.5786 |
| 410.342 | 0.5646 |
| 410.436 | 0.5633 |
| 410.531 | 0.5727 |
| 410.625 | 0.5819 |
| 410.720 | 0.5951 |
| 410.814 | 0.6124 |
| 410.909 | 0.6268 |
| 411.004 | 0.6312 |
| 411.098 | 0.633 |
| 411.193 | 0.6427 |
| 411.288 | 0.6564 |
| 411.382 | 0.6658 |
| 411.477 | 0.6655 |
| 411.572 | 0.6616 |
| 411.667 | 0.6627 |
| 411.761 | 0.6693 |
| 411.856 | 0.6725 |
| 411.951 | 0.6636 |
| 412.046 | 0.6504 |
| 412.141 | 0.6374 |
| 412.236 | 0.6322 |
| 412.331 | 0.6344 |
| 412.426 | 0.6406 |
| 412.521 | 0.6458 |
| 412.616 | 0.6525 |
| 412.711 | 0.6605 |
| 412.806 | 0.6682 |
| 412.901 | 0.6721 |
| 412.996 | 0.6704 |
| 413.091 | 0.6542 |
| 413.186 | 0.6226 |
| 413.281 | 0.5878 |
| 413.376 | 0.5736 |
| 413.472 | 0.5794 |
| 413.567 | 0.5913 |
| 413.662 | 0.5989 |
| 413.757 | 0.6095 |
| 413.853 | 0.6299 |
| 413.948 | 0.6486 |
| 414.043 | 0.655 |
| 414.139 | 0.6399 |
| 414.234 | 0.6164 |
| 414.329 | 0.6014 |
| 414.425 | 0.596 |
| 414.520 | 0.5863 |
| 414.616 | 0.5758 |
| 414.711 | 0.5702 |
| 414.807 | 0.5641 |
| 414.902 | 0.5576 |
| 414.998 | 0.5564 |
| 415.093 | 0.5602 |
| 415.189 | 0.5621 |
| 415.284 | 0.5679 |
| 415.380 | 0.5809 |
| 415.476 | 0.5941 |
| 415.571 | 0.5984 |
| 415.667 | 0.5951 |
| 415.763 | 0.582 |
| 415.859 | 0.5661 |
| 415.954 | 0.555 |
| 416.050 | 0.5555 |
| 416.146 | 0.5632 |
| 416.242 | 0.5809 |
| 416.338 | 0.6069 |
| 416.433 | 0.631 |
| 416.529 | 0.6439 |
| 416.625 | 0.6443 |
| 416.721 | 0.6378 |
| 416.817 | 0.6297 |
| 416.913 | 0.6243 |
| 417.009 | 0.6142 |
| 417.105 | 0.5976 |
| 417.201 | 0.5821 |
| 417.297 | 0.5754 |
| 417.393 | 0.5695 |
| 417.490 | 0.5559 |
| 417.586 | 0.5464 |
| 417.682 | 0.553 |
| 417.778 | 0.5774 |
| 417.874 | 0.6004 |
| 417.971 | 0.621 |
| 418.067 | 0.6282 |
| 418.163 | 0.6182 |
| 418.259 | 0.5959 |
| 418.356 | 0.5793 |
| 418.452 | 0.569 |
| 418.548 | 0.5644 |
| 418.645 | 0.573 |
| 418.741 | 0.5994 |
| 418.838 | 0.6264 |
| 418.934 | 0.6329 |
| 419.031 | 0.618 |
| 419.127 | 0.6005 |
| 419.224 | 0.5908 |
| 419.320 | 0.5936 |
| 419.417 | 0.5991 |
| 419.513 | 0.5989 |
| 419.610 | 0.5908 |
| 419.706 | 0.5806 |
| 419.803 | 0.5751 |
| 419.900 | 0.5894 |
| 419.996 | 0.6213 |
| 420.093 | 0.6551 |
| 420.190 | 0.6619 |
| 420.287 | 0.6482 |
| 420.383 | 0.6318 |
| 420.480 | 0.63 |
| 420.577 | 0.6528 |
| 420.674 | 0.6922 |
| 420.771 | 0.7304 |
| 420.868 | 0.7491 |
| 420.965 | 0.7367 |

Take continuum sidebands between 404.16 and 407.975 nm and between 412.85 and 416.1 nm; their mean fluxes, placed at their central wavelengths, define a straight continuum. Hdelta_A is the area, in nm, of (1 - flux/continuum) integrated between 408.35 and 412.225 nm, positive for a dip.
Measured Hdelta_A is -0.255 nm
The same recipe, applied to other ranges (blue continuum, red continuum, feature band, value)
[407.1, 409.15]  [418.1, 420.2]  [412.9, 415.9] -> 0.136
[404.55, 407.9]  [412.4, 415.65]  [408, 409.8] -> -0.177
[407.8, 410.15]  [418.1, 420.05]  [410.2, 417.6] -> 0.212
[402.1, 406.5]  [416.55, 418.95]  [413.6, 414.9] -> 0.001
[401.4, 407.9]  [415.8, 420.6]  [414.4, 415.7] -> 0.069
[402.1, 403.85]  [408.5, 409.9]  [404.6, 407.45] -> 0.214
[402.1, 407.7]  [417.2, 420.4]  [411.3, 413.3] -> -0.142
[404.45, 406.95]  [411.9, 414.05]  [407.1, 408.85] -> -0.089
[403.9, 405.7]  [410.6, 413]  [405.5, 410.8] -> 0.129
